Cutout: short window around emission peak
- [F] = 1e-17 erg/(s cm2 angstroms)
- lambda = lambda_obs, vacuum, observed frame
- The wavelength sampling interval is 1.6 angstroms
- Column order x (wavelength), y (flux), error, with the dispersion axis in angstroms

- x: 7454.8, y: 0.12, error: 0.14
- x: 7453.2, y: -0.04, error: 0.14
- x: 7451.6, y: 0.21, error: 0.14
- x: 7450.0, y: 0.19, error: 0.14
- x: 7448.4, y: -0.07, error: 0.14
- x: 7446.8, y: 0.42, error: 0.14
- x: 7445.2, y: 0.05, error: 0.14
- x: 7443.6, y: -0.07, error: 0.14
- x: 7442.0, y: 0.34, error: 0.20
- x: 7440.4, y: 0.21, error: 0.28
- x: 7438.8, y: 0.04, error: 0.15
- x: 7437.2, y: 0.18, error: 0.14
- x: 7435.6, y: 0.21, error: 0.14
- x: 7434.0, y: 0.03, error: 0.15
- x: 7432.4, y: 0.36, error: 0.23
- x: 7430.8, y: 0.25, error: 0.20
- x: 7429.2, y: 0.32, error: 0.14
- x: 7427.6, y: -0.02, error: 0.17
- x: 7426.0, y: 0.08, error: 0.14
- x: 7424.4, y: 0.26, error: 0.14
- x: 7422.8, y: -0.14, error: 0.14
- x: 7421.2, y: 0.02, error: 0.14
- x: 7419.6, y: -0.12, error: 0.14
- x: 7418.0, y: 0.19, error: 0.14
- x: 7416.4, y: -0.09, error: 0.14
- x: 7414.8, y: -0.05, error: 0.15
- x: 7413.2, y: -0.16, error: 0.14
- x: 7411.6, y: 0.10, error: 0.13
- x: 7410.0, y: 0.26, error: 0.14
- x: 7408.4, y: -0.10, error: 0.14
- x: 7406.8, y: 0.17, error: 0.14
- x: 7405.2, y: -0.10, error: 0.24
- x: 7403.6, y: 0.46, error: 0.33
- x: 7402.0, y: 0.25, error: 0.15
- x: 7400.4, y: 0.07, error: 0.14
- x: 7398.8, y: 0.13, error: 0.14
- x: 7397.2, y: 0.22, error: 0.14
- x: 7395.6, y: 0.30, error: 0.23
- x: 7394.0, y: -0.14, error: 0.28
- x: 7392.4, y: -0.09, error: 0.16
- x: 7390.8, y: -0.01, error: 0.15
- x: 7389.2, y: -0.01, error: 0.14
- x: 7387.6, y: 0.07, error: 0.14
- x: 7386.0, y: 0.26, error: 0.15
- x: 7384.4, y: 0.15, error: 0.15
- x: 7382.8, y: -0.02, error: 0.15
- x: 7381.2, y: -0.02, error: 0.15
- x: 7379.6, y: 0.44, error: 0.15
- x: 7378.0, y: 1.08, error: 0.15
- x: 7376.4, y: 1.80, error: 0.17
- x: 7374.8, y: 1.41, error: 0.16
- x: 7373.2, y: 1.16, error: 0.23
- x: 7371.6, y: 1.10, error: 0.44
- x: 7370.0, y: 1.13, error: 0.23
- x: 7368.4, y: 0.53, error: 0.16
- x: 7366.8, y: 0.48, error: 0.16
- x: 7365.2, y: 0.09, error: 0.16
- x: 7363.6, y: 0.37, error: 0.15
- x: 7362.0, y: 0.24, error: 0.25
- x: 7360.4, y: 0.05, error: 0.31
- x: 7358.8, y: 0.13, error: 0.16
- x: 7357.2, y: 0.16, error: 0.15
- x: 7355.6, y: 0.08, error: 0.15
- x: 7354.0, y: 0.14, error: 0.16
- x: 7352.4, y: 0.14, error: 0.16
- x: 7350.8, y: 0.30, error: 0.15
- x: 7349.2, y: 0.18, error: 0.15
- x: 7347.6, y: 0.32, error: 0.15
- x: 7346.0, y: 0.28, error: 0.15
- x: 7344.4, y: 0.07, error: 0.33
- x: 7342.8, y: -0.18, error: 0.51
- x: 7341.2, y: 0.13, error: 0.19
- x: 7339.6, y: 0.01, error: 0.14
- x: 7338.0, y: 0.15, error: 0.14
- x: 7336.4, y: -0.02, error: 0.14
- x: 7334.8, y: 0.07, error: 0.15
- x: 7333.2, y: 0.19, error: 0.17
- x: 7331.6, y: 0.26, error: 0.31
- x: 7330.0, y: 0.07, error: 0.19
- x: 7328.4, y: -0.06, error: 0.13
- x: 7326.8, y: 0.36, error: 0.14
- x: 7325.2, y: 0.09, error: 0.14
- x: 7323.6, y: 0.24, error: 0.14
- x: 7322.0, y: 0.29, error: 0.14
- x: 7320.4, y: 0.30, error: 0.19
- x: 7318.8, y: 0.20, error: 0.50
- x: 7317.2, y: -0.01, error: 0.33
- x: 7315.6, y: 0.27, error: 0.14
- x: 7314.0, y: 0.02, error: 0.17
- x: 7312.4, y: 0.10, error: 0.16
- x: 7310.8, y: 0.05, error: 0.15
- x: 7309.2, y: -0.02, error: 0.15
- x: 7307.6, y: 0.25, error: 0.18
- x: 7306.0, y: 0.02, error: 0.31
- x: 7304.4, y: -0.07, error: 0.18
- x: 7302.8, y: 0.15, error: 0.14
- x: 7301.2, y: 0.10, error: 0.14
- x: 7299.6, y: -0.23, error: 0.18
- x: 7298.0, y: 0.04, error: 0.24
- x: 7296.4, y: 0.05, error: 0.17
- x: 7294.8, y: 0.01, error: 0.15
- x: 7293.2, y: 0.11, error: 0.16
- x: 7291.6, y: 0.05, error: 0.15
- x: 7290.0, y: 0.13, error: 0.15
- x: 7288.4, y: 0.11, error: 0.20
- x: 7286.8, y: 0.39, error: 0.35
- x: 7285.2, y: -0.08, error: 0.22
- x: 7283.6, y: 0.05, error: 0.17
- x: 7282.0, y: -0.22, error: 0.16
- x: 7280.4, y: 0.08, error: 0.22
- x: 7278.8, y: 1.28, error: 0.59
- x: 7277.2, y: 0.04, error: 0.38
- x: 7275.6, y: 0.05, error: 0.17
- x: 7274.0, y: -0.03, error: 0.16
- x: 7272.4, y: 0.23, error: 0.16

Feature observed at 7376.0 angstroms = [O II]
